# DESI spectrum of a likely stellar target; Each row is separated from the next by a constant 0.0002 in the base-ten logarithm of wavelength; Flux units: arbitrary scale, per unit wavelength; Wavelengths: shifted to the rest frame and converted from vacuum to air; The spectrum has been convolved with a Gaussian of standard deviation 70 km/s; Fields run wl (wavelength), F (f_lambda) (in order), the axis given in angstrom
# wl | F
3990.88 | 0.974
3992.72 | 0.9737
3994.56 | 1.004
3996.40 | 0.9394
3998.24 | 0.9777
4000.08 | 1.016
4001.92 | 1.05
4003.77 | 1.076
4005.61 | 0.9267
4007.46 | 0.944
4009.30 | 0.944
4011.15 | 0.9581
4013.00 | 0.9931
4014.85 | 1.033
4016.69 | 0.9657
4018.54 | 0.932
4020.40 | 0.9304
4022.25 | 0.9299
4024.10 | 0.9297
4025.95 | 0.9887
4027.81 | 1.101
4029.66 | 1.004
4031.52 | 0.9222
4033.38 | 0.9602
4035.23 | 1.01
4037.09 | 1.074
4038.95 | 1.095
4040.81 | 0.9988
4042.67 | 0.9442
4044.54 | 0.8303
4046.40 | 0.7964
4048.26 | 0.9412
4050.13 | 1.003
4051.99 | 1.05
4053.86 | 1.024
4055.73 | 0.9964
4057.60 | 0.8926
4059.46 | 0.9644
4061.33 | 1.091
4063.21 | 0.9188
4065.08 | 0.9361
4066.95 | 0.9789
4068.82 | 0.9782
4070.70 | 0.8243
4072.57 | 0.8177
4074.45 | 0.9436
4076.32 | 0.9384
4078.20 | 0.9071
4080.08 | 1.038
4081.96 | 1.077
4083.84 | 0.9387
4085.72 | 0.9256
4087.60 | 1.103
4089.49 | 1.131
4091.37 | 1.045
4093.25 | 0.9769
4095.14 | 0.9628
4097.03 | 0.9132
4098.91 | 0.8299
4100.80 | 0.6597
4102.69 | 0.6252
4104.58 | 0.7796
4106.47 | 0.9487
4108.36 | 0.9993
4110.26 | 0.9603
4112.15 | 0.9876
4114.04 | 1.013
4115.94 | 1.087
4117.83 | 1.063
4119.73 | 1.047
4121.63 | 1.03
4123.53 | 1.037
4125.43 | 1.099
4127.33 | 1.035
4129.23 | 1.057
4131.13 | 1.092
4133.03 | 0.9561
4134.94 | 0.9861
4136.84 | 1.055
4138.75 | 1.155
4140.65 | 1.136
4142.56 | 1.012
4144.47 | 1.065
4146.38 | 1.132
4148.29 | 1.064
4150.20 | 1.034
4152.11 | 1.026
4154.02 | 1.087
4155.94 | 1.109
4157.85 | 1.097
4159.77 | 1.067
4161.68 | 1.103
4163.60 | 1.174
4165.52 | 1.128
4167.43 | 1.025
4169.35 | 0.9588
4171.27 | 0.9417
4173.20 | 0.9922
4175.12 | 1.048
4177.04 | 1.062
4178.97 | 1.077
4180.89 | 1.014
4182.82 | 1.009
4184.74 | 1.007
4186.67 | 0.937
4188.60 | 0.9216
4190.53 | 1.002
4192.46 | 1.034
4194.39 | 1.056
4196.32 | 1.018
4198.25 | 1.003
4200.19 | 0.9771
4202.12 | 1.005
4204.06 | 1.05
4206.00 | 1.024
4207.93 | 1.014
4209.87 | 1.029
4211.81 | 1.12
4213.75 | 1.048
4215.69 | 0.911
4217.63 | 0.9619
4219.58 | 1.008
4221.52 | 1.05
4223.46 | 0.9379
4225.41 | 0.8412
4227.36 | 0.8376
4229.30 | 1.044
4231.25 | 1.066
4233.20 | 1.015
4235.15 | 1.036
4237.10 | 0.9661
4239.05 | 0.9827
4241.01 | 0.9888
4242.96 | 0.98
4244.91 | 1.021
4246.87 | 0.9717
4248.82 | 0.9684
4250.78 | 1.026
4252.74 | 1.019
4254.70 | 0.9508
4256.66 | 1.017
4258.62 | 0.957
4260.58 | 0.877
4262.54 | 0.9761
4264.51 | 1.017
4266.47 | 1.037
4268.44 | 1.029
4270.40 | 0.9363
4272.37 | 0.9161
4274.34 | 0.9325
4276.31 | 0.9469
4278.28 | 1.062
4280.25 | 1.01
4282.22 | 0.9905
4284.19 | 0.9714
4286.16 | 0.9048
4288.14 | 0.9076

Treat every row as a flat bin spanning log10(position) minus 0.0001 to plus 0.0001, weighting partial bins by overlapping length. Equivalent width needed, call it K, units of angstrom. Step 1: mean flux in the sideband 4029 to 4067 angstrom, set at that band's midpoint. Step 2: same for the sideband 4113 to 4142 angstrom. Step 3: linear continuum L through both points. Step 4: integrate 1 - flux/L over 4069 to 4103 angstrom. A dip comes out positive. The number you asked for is 2.7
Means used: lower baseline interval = 0.972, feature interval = 0.932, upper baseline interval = 1.06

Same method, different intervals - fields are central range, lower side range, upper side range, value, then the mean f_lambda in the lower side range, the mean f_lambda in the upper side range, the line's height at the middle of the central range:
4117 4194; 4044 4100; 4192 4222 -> -4.0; 0.959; 1.02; 0.996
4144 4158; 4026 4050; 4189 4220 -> -1.0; 0.974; 1.01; 1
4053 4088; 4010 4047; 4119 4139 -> 1.5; 0.971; 1.05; 1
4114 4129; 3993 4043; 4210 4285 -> -1.0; 0.987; 0.985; 0.987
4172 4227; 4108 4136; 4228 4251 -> 0.5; 1.03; 1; 1.01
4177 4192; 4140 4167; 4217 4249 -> 0.6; 1.09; 0.982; 1.05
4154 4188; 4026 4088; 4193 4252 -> -1.9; 0.969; 0.999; 0.99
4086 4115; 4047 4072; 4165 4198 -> 1.5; 0.965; 1.01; 0.981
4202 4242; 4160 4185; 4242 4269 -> 0.6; 1.04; 0.988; 1.01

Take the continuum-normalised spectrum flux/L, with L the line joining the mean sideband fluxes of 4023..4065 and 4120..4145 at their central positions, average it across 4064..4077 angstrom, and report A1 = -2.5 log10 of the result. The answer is 0.09 mag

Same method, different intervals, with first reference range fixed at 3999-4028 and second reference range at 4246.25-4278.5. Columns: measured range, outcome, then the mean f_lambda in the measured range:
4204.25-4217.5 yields -0.05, 1.02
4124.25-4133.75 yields -0.08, 1.05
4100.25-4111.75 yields 0.16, 0.842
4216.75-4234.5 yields 0.00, 0.975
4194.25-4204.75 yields -0.04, 1.01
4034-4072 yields 0.01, 0.966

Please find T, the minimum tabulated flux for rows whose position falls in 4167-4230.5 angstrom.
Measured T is 0.8376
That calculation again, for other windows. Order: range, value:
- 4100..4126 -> 0.6252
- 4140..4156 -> 1.012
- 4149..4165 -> 1.026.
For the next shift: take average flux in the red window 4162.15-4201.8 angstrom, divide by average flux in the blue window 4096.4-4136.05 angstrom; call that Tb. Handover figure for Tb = 1.1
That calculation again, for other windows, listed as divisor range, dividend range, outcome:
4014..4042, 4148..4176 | 1.07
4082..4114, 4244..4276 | 1.05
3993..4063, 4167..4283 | 1.02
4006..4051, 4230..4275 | 1.02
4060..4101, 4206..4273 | 1.03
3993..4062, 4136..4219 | 1.06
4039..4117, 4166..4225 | 1.06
